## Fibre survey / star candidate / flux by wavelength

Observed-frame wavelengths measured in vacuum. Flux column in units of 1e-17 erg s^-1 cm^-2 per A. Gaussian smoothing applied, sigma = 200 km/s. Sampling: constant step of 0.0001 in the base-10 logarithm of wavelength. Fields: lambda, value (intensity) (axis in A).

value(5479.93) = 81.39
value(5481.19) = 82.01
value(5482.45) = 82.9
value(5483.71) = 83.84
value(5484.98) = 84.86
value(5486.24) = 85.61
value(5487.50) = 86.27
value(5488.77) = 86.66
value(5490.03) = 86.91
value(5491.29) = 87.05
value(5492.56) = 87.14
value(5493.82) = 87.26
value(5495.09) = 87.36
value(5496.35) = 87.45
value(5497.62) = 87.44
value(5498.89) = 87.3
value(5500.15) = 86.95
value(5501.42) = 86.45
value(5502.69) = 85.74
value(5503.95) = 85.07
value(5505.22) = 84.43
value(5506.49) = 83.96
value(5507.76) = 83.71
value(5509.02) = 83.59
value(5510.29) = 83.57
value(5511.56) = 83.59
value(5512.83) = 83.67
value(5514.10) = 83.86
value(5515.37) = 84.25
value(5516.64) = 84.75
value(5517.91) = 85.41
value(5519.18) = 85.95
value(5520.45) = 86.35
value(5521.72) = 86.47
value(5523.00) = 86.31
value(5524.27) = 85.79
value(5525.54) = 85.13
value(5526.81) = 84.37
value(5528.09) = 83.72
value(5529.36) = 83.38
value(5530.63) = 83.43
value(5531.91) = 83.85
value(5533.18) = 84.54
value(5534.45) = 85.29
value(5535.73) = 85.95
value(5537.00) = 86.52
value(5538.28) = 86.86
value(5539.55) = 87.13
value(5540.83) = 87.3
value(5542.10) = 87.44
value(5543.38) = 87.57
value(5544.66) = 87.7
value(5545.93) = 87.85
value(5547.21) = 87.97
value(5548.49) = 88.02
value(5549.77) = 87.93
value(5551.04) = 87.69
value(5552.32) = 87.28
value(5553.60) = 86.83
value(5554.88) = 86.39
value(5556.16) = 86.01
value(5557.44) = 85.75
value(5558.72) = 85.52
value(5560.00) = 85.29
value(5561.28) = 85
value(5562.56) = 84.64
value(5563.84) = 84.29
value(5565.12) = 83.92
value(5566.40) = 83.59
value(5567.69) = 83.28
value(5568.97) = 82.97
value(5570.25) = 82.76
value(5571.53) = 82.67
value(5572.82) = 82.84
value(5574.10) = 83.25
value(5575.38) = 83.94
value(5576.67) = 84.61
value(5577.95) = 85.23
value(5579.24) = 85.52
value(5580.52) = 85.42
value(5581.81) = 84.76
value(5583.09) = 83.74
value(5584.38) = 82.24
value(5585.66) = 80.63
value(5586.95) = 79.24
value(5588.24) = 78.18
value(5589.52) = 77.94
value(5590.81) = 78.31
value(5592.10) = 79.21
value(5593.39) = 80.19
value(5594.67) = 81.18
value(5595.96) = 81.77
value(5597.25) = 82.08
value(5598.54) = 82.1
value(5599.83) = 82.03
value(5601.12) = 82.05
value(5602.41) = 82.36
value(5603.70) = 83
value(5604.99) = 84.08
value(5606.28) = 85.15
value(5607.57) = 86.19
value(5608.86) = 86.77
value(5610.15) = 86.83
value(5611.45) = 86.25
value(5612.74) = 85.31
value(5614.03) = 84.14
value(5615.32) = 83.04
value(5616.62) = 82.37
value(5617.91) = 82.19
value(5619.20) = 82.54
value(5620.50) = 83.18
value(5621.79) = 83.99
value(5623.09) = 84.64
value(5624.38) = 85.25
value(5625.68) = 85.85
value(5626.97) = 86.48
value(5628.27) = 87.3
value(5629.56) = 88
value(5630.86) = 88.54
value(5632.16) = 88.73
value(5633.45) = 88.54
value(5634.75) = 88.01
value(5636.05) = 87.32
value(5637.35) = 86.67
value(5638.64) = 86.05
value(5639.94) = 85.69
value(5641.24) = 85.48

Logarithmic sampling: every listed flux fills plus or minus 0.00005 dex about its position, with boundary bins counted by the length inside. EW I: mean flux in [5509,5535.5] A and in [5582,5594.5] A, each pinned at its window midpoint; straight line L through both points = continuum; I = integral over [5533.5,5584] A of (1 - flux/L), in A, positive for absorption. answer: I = -2.04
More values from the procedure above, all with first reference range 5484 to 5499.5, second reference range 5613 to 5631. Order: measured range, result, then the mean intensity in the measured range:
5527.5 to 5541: 0.1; 85.2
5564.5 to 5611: 1.3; 82.8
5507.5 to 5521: 0.3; 84.5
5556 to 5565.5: 0.1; 85.1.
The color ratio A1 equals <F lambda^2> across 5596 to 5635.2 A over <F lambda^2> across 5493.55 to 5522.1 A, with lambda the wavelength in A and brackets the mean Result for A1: 1.03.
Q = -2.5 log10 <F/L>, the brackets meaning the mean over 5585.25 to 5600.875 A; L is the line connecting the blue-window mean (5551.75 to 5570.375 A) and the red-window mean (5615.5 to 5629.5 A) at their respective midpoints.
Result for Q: 0.06 mag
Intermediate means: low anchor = 84.9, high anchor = 84.5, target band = 80.3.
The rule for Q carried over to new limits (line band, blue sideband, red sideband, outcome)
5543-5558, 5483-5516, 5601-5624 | -0.03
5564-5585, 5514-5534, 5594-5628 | 0.01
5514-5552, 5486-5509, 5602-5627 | 0.00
